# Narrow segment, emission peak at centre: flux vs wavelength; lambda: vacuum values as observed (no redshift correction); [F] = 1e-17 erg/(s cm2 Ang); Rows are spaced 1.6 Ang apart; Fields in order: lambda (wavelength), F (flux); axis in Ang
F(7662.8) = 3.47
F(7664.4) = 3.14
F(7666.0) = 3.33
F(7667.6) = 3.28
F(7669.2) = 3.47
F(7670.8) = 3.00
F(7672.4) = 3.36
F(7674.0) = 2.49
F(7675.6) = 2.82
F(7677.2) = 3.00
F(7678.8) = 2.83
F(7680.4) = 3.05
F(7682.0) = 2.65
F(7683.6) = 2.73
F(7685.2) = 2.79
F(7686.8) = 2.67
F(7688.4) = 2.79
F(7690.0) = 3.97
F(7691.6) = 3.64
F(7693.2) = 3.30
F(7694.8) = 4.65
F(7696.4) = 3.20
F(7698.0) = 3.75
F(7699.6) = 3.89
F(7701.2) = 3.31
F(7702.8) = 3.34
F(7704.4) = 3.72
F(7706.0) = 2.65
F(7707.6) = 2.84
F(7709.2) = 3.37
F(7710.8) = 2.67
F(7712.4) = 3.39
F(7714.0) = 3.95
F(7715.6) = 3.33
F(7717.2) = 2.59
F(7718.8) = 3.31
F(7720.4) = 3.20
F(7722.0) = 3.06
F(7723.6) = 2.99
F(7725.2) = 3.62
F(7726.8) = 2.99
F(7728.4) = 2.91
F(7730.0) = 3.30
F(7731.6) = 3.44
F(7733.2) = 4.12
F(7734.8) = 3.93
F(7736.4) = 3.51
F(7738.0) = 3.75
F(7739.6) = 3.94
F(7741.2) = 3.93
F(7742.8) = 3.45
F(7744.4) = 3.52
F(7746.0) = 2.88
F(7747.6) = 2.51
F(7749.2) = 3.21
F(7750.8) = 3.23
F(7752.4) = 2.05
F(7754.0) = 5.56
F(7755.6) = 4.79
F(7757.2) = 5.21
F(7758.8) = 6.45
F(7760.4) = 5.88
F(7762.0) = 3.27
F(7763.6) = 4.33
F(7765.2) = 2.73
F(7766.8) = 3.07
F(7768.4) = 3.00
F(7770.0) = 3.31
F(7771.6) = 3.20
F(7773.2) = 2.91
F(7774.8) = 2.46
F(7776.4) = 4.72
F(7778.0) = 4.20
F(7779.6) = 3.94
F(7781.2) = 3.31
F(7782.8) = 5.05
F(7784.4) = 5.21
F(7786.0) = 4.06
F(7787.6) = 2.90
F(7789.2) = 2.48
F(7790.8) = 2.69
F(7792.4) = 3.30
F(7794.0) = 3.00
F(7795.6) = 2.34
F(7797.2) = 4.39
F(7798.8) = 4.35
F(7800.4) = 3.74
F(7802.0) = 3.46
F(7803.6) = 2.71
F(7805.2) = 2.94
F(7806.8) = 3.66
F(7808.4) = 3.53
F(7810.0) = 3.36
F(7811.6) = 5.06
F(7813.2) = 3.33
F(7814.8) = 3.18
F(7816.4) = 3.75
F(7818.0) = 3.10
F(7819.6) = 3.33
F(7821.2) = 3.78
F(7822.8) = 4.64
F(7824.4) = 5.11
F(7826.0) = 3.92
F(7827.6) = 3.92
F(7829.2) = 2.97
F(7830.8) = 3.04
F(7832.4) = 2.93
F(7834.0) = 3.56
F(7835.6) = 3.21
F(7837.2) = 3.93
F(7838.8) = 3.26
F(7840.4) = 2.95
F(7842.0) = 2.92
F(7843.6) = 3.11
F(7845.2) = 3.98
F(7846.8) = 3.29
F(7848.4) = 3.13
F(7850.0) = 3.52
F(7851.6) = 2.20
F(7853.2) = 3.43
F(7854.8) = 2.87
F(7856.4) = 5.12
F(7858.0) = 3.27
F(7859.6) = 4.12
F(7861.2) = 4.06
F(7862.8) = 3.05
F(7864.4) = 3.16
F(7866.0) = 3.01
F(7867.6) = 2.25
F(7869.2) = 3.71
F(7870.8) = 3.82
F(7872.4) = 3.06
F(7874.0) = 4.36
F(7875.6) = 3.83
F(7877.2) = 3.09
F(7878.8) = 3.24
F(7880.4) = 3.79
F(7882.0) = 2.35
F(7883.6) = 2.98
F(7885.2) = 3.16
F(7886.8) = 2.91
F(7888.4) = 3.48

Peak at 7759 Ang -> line H-alpha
